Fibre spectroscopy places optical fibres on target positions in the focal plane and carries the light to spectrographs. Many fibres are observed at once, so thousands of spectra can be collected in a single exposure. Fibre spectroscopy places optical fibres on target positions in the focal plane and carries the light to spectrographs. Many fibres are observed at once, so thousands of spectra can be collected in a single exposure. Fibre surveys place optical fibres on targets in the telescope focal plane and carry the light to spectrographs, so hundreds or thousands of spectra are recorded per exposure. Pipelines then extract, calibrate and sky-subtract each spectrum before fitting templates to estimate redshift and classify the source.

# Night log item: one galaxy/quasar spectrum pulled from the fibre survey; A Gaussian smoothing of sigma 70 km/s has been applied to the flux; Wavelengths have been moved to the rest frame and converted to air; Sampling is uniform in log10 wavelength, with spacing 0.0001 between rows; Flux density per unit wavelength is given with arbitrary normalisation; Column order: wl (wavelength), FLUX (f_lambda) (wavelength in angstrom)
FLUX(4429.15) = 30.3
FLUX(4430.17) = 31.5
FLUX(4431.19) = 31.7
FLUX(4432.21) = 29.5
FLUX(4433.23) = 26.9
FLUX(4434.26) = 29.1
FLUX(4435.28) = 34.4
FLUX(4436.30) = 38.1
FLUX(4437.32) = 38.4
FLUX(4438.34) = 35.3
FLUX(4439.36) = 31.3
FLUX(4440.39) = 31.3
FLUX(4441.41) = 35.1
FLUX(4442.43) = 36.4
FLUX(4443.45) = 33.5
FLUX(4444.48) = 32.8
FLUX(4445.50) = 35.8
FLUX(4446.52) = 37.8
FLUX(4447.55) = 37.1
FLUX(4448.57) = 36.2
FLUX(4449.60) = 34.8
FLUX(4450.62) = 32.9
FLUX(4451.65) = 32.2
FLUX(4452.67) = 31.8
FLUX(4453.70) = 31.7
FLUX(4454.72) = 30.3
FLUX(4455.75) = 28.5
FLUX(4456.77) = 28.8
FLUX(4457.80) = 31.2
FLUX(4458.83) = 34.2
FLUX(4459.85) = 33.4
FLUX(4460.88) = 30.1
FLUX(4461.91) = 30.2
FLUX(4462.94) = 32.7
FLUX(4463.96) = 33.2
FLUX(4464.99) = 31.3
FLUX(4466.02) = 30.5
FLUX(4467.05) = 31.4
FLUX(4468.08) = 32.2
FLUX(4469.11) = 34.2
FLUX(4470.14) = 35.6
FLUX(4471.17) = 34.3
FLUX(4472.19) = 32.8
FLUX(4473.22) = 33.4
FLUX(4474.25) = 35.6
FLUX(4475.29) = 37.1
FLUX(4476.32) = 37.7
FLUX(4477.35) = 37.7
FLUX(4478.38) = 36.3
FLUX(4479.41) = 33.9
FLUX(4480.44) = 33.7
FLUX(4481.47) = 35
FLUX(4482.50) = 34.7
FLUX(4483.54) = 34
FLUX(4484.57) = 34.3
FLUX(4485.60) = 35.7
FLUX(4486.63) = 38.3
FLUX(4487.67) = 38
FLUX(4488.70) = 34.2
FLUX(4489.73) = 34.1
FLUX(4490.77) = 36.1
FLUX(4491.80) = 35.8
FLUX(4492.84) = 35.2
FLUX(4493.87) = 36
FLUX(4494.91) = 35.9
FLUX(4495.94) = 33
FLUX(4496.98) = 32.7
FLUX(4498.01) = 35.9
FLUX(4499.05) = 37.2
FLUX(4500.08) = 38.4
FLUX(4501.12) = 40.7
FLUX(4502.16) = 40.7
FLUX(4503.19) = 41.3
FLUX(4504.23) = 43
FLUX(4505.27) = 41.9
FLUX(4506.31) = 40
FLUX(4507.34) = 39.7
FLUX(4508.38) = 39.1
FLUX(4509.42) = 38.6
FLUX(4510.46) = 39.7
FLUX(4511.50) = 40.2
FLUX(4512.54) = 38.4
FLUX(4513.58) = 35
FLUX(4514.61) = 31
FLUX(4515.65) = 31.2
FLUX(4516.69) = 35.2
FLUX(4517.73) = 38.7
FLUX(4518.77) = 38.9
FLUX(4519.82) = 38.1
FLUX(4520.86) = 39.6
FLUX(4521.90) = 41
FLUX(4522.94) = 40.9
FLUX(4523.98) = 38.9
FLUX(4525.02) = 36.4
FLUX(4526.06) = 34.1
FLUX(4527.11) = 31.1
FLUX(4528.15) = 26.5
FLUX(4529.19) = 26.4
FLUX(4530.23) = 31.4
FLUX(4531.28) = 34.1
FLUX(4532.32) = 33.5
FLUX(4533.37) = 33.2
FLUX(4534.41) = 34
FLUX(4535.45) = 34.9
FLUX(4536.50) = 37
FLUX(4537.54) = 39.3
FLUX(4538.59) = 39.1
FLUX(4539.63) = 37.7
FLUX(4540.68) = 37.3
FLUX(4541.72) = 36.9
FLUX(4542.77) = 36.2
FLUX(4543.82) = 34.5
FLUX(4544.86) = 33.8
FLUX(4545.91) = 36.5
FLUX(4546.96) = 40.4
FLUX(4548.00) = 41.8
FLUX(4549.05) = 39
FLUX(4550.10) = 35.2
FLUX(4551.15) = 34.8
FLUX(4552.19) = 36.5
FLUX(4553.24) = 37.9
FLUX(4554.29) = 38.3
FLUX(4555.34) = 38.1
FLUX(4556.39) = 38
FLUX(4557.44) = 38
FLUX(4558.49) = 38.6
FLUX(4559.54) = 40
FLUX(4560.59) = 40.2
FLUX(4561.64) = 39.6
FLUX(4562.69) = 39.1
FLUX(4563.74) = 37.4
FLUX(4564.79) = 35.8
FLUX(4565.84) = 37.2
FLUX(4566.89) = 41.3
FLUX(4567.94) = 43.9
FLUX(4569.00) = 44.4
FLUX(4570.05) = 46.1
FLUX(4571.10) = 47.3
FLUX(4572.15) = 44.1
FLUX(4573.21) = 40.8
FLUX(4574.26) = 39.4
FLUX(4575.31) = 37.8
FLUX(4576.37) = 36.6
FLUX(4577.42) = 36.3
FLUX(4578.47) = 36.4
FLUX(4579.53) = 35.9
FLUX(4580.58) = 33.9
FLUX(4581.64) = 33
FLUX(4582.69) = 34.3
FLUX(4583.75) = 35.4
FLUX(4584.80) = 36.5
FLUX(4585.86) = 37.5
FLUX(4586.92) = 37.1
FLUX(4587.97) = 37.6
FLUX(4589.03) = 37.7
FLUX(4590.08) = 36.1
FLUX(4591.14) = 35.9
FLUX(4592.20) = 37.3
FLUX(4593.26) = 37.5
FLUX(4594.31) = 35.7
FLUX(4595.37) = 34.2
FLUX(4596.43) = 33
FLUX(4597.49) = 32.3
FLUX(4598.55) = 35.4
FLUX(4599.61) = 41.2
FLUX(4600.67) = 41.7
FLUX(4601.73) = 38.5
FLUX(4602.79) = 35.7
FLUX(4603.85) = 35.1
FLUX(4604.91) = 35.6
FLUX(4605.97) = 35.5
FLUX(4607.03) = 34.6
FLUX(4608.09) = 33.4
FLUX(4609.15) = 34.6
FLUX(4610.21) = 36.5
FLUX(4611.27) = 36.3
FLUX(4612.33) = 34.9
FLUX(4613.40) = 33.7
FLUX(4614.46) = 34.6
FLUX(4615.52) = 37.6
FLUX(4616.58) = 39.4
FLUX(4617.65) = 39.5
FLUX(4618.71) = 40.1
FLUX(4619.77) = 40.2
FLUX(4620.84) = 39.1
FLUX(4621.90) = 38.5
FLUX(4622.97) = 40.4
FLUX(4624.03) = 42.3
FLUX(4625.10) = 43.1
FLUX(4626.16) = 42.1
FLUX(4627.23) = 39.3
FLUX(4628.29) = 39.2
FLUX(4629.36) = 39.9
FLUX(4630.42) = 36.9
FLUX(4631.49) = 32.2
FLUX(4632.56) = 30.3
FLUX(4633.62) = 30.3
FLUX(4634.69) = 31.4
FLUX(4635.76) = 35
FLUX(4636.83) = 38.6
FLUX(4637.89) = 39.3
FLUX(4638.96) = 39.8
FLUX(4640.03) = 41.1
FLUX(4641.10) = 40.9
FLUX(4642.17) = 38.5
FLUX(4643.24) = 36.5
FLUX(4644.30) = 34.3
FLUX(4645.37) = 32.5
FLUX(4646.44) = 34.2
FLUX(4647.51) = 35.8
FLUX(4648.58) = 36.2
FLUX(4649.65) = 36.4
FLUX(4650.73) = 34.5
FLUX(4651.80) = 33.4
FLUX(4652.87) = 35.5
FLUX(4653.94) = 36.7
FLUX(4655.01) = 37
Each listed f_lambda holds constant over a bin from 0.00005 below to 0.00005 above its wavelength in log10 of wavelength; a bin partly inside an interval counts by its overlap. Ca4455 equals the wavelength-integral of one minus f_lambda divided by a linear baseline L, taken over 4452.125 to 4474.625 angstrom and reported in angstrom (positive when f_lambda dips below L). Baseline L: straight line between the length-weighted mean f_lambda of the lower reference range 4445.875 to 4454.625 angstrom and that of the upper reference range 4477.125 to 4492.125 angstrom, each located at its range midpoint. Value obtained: 1.6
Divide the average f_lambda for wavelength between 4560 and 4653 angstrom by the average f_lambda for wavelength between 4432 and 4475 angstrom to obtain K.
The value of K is 1.13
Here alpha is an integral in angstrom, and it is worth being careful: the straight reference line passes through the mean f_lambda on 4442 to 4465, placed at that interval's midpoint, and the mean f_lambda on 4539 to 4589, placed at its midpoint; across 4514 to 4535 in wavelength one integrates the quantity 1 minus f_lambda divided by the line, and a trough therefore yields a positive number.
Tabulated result 0.9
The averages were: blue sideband 32.9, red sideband 38.2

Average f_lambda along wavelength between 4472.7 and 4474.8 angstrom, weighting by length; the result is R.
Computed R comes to 34.4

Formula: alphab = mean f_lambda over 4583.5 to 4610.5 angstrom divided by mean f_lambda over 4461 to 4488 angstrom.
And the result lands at 1.1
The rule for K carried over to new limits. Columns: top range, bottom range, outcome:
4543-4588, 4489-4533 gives 1.05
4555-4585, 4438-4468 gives 1.18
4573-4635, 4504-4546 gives 1.01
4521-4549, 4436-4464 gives 1.07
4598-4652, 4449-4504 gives 1.08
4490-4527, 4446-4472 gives 1.15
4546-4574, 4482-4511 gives 1.06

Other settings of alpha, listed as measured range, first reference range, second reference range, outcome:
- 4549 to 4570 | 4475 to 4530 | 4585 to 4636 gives -1.2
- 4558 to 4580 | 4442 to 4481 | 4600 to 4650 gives -2.5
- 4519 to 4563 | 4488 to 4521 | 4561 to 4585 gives 1.8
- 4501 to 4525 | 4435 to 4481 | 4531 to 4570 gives -1.7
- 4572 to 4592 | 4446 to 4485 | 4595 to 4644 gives -0.3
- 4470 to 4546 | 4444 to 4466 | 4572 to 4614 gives -4.8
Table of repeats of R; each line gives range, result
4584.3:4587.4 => 36.9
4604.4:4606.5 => 35.6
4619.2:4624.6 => 40.1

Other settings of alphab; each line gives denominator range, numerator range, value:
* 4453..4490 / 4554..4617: 1.12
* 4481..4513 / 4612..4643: 1.01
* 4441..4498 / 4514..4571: 1.09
